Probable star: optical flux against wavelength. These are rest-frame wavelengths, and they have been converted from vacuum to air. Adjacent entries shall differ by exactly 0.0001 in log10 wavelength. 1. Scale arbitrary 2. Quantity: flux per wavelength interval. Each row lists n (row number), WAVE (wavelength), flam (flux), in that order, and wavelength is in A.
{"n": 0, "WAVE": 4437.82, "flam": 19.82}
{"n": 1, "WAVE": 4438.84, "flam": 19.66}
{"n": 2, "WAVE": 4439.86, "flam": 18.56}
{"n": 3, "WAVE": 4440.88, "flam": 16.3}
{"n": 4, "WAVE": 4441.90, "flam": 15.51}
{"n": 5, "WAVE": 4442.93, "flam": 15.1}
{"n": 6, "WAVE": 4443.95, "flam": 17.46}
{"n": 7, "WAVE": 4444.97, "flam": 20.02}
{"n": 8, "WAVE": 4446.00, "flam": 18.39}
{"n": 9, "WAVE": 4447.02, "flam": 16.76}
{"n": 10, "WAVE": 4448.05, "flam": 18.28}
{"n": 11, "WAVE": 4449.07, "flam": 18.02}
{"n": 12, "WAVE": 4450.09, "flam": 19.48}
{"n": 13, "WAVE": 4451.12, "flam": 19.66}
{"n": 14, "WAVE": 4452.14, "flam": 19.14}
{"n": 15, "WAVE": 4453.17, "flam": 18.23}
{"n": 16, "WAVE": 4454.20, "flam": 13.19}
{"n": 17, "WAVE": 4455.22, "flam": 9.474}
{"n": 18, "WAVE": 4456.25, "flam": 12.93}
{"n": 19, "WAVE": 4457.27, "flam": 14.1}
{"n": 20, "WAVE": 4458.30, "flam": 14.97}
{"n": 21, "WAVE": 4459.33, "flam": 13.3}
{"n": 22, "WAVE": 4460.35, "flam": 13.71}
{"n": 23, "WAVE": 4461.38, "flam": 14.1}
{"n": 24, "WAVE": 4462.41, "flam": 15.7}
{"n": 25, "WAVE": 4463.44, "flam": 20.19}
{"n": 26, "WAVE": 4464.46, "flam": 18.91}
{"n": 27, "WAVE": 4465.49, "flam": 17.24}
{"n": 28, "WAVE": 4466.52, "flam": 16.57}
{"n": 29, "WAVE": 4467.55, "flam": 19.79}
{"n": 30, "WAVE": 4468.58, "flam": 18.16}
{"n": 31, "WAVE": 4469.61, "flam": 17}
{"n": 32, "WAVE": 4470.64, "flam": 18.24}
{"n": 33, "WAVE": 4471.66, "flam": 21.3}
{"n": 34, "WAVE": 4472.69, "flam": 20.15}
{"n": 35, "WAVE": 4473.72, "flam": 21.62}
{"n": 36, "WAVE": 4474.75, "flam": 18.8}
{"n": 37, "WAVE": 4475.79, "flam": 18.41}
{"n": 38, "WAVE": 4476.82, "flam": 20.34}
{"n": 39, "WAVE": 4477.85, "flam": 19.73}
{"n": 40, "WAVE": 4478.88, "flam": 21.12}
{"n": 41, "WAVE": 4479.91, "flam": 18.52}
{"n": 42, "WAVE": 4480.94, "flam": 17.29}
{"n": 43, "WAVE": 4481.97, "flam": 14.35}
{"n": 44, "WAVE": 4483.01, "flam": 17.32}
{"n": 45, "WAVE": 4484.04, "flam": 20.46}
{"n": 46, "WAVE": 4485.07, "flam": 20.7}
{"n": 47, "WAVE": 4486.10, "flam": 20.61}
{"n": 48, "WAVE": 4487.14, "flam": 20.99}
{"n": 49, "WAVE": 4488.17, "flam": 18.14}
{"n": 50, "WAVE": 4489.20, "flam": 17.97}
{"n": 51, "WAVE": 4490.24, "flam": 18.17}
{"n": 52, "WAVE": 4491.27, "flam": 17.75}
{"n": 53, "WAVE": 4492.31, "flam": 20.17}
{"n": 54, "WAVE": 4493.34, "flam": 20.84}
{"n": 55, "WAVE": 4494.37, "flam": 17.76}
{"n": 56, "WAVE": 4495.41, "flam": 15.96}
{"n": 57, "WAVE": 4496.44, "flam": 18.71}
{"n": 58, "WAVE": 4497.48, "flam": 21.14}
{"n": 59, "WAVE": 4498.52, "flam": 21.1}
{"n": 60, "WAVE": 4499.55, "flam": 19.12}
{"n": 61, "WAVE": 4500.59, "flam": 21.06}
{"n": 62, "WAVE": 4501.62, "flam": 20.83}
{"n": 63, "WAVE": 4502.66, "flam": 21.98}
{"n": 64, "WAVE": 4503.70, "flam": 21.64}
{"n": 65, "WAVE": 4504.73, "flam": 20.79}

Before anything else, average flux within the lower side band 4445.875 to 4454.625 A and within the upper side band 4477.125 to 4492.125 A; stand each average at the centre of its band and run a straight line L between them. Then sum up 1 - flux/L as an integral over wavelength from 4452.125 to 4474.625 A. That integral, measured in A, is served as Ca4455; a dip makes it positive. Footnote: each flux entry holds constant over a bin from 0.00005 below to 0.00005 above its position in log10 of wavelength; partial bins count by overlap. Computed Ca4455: 1.9 A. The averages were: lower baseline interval 17.9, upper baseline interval 18.8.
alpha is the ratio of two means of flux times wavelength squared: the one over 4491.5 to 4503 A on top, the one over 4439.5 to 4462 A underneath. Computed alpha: 1.2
